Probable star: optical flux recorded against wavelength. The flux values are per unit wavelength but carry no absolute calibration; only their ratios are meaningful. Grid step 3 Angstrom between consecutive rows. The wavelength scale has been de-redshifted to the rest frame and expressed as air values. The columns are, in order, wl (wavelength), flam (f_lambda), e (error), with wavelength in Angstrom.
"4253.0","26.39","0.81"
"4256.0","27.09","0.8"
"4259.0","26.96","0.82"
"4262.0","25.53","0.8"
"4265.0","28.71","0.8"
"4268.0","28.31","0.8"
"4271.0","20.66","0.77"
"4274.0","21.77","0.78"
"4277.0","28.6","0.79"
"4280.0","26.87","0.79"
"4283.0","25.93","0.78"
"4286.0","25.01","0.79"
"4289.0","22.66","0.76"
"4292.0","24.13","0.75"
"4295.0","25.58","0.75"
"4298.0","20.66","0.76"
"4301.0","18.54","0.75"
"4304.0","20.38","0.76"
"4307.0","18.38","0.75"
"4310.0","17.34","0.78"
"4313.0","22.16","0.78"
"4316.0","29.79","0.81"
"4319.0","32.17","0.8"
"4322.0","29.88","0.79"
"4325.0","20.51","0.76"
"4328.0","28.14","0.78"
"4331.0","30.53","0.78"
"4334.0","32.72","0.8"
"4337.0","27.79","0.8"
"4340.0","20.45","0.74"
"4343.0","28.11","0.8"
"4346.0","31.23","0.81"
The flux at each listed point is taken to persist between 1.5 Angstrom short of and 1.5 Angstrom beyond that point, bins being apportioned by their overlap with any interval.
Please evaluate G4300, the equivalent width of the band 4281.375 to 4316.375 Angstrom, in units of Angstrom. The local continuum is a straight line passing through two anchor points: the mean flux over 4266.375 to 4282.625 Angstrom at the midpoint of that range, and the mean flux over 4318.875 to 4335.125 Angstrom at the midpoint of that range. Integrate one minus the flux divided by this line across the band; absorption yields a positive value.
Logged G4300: 5.8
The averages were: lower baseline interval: 25.3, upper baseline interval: 28.6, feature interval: 22.3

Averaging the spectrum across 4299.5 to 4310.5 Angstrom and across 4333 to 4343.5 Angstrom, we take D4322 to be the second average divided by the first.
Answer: 1.43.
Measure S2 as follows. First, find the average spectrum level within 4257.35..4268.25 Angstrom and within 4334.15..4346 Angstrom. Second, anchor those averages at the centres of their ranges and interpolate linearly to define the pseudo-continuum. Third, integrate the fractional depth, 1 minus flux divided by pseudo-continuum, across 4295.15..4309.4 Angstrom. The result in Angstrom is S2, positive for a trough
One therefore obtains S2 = 3.78 Angstrom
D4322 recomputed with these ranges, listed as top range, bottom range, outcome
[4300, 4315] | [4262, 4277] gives 0.78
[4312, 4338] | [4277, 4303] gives 1.18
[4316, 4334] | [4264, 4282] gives 1.12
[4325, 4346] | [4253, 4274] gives 1.07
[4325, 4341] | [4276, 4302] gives 1.13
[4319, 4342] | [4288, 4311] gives 1.31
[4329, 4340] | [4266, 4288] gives 1.14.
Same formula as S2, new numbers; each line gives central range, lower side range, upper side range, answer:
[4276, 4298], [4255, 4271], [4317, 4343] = 1.6 Angstrom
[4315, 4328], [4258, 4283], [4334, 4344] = -0.9 Angstrom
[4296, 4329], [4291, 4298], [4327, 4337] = 4.5 Angstrom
